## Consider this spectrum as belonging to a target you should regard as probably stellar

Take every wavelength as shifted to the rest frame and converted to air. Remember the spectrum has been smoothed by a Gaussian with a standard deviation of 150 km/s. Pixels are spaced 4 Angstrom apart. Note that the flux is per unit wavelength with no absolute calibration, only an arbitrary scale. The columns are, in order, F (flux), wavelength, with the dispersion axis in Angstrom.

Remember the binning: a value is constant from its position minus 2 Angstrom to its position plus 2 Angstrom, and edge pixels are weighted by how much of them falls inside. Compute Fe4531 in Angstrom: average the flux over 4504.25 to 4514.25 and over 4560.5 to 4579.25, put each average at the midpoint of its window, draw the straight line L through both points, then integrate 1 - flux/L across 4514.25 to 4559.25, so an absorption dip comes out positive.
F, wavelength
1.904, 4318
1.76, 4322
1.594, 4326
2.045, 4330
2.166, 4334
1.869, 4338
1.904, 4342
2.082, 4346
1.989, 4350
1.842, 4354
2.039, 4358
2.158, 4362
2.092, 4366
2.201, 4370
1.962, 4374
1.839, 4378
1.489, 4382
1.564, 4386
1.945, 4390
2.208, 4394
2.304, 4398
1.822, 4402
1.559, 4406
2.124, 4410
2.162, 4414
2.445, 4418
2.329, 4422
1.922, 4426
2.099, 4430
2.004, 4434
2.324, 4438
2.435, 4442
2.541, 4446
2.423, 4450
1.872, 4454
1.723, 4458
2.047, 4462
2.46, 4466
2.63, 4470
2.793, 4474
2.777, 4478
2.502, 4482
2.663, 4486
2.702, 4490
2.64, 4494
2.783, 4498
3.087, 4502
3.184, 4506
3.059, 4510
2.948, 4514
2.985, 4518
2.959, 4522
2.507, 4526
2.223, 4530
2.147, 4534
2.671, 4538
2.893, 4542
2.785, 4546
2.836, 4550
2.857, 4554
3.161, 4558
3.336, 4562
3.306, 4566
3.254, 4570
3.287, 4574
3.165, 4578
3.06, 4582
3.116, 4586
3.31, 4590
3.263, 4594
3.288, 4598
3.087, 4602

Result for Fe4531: 6.2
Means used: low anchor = 3.08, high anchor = 3.27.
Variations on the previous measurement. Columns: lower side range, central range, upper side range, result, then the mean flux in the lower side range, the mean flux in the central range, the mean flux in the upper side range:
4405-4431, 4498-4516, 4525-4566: -3.2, 2.11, 3.04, 2.77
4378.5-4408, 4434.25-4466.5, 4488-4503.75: 2.2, 1.84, 2.21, 2.8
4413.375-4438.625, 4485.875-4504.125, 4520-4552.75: -2.4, 2.18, 2.79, 2.63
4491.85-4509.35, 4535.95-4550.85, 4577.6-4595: 1.3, 2.93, 2.79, 3.18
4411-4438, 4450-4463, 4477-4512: 2.7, 2.17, 1.95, 2.82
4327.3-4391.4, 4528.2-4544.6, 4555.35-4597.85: 2.7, 1.95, 2.5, 3.22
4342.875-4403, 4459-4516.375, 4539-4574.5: -1.3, 1.97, 2.72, 3.06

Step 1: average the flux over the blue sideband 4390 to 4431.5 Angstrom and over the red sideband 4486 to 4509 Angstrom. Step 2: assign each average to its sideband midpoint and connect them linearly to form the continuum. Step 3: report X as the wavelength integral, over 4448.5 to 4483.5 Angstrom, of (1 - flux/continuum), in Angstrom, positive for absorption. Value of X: 3.2 Angstrom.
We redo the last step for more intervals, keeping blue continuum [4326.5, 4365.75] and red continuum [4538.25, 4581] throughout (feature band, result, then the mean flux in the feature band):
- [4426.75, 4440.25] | 1.7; 2.13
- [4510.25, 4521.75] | -0.5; 2.98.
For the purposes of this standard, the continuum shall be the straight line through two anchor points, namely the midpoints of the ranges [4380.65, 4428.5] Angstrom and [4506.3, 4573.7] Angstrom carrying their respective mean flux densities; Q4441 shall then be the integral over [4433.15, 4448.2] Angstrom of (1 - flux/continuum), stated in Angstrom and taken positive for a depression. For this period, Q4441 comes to -0.8 Angstrom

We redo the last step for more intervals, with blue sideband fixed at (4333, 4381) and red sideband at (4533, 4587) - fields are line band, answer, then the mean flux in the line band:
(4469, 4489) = -0.6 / 2.68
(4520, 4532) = 1.1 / 2.56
